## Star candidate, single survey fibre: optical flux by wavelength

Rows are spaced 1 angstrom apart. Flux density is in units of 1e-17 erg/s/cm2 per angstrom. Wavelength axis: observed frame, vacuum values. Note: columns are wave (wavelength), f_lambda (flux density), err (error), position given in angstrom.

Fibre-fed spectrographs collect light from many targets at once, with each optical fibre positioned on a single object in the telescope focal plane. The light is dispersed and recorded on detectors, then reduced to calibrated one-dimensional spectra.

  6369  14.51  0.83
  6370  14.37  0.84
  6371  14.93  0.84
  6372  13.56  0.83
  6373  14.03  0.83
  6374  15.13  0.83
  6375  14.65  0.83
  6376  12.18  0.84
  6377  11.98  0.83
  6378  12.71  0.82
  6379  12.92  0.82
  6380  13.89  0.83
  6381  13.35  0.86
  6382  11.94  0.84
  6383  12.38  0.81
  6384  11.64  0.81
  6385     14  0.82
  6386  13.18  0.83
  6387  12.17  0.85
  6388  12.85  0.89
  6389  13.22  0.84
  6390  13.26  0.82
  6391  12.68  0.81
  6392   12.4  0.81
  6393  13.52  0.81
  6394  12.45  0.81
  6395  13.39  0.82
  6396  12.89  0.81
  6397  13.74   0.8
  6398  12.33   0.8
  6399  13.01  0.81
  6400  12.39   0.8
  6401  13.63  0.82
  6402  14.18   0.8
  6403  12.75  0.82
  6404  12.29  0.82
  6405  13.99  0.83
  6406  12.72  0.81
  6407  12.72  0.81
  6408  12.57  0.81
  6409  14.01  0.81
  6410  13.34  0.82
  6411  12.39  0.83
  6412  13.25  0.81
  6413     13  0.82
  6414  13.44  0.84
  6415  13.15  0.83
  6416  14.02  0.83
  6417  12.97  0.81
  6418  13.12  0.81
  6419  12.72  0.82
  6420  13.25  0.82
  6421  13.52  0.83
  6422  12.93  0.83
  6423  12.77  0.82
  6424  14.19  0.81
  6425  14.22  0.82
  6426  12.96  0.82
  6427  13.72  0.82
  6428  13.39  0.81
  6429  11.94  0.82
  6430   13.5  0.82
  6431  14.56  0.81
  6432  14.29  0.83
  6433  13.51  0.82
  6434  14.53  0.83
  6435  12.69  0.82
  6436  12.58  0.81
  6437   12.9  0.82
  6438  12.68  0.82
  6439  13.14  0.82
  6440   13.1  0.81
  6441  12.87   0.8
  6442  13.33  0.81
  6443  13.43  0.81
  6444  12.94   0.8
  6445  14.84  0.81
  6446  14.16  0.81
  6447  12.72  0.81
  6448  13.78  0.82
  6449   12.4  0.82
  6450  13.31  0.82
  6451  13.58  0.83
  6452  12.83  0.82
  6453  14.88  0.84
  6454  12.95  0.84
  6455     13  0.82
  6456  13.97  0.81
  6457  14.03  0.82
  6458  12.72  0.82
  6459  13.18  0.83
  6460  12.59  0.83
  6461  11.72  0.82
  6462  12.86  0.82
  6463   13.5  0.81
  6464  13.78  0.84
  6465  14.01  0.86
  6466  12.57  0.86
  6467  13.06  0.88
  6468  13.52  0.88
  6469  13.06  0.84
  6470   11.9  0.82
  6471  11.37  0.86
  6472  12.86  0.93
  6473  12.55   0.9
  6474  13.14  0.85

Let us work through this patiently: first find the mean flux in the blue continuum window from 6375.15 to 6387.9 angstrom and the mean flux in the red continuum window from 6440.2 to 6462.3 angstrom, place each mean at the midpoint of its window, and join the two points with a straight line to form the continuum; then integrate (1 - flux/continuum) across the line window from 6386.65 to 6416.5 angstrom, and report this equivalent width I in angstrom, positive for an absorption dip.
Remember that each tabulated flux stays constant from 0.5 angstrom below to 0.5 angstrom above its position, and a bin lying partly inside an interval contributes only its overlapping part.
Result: -0.4 angstrom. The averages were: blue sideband 12.8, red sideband 13.3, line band 13.1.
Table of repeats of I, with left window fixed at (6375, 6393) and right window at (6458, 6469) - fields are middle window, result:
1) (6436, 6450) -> -0.25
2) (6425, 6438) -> -0.42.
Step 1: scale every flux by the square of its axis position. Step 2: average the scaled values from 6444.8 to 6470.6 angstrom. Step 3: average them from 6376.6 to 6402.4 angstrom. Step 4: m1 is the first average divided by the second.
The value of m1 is 1.0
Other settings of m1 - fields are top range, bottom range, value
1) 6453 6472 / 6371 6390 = 1.02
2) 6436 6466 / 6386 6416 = 1.03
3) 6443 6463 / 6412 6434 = 1.00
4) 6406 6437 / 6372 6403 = 1.03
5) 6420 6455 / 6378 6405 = 1.05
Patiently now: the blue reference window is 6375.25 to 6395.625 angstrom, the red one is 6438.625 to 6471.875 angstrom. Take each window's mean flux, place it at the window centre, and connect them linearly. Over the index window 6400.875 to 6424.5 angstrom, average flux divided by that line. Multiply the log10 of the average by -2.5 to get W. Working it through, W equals -0.02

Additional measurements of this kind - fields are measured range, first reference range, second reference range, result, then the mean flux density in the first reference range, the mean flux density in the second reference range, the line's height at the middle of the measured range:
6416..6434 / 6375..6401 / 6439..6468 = -0.027 mag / 12.9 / 13.3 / 13.1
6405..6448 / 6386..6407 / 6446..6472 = -0.021 mag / 13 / 13.1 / 13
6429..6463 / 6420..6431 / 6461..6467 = -0.003 mag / 13.4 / 13.2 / 13.3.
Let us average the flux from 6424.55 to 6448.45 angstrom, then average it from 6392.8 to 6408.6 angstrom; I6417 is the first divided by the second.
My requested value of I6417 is 1.0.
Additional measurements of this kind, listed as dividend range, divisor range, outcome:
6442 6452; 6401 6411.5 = 1.02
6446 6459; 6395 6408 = 1.02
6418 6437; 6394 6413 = 1.02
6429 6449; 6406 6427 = 1.01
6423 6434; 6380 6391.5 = 1.06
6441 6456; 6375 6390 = 1.05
